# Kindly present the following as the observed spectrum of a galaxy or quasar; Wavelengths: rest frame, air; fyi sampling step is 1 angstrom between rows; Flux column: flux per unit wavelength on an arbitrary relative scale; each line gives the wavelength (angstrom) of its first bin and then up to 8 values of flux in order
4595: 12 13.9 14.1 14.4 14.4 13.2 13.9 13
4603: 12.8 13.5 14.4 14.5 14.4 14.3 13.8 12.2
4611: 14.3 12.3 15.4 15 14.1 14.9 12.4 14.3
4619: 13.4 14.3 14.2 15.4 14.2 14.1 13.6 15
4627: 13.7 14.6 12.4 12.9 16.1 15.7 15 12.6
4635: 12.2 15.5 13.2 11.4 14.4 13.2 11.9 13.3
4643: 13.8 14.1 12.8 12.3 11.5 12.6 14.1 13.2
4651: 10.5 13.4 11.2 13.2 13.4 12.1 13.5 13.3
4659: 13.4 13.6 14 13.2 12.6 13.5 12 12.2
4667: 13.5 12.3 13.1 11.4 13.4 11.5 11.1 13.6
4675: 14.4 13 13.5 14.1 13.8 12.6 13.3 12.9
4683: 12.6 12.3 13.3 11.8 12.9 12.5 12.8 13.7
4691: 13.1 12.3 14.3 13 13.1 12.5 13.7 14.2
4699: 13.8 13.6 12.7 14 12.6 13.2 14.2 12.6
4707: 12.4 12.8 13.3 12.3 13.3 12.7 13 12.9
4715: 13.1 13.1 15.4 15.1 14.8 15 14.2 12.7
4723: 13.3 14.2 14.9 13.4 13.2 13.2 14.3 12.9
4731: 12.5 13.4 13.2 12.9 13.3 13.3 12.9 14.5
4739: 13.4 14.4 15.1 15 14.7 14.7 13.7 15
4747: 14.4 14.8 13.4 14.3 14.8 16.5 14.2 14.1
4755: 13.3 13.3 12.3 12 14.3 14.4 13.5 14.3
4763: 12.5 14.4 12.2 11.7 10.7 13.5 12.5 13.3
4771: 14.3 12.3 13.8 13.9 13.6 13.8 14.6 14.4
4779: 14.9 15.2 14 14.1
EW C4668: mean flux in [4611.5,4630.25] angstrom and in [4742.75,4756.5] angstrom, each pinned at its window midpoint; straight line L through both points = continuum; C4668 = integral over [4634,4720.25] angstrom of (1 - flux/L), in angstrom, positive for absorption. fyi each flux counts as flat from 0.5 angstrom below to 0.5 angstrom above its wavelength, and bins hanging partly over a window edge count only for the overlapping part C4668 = 6.6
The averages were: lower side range 14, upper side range 14.4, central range 13.1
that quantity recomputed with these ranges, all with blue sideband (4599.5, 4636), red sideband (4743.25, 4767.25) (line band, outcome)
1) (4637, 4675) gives 2.9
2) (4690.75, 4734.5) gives 1.2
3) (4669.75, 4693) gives 1.6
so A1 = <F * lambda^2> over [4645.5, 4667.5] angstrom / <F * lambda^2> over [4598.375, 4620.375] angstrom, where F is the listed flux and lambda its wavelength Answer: 0.95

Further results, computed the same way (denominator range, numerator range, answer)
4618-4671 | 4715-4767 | 1.08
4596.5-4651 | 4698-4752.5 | 1.05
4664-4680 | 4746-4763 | 1.12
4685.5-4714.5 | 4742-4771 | 1.07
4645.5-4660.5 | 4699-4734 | 1.08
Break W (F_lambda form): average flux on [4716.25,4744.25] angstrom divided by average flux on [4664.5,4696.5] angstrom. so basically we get 1.08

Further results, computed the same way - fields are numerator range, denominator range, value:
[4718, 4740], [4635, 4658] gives 1.06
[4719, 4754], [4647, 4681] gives 1.09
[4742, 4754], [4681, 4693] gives 1.14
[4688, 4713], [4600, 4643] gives 0.95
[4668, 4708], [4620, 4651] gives 0.96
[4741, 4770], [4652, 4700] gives 1.06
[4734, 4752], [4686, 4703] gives 1.08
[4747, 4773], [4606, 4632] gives 0.96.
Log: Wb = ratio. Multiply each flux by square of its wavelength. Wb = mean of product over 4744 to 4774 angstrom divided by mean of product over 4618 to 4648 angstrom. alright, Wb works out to 1.05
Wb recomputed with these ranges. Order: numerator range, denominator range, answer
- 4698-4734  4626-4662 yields 1.05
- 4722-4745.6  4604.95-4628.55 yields 1.02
